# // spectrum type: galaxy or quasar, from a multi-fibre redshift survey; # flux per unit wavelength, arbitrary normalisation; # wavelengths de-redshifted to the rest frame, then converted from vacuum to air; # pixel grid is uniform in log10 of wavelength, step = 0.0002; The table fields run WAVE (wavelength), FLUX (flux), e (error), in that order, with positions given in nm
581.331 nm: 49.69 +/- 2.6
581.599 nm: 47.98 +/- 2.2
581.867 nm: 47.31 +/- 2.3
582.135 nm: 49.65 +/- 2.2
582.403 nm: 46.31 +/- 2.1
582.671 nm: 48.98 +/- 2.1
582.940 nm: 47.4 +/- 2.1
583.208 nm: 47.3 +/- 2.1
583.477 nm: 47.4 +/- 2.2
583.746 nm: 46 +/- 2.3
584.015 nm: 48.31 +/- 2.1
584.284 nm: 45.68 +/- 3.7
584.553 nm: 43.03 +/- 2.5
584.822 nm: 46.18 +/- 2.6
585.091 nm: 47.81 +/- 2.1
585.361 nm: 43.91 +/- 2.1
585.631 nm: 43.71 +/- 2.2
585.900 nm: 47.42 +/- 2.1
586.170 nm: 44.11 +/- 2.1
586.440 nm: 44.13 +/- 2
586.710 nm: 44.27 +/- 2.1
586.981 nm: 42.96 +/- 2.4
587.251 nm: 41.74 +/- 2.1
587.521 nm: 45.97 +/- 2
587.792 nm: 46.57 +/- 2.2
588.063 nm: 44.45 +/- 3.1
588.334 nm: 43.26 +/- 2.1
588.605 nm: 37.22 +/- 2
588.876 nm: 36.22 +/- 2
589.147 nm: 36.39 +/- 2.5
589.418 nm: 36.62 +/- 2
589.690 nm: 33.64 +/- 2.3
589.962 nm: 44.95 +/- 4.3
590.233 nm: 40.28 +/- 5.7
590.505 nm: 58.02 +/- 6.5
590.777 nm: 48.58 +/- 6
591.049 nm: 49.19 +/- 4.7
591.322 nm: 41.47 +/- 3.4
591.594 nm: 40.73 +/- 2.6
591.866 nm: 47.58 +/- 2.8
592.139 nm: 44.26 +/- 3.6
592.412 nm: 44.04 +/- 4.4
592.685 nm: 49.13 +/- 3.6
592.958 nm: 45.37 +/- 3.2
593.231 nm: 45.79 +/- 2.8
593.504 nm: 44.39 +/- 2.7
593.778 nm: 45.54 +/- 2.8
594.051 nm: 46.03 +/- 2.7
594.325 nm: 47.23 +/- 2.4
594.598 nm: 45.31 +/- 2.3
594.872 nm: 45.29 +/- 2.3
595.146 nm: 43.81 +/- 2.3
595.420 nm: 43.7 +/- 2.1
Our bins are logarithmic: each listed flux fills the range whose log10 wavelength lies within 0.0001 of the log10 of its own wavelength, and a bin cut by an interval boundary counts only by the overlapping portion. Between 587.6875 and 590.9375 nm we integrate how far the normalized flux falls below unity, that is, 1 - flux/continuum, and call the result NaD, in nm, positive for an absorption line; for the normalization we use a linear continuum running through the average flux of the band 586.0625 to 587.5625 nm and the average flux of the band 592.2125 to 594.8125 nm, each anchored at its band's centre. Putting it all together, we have 0.170 nm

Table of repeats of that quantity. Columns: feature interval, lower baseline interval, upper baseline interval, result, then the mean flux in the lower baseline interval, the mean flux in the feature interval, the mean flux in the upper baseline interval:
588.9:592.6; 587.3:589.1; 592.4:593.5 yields 0.07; 42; 43.4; 46.1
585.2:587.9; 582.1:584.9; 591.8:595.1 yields 0.12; 46.8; 44.5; 45.7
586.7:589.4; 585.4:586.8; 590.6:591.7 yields 0.21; 44.7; 41.6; 45.6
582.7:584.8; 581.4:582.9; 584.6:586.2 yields 0.01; 48.1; 46.5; 45.5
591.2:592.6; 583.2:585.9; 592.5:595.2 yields 0.06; 45.9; 43.8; 45.8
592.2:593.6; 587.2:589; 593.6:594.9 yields -0.02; 42.3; 45.7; 45.9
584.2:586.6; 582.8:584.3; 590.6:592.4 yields 0.08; 47.1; 45.1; 45.5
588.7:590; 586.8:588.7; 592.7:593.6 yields 0.21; 43.3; 37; 45.8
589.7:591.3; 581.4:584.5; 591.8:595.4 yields -0.02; 47.4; 46.6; 45.6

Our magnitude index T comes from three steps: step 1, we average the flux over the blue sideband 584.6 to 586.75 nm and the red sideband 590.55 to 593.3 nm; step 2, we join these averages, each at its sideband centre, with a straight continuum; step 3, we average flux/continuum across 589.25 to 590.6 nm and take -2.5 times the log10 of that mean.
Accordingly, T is 0.09 mag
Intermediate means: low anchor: 45.2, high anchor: 46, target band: 42.1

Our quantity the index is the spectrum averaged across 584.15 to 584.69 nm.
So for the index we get 44.4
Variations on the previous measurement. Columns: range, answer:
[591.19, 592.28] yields 43.5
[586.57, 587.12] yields 43.6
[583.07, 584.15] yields 47.2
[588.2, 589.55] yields 38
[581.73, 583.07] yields 47.9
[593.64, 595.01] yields 45.9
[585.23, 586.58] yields 44.7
